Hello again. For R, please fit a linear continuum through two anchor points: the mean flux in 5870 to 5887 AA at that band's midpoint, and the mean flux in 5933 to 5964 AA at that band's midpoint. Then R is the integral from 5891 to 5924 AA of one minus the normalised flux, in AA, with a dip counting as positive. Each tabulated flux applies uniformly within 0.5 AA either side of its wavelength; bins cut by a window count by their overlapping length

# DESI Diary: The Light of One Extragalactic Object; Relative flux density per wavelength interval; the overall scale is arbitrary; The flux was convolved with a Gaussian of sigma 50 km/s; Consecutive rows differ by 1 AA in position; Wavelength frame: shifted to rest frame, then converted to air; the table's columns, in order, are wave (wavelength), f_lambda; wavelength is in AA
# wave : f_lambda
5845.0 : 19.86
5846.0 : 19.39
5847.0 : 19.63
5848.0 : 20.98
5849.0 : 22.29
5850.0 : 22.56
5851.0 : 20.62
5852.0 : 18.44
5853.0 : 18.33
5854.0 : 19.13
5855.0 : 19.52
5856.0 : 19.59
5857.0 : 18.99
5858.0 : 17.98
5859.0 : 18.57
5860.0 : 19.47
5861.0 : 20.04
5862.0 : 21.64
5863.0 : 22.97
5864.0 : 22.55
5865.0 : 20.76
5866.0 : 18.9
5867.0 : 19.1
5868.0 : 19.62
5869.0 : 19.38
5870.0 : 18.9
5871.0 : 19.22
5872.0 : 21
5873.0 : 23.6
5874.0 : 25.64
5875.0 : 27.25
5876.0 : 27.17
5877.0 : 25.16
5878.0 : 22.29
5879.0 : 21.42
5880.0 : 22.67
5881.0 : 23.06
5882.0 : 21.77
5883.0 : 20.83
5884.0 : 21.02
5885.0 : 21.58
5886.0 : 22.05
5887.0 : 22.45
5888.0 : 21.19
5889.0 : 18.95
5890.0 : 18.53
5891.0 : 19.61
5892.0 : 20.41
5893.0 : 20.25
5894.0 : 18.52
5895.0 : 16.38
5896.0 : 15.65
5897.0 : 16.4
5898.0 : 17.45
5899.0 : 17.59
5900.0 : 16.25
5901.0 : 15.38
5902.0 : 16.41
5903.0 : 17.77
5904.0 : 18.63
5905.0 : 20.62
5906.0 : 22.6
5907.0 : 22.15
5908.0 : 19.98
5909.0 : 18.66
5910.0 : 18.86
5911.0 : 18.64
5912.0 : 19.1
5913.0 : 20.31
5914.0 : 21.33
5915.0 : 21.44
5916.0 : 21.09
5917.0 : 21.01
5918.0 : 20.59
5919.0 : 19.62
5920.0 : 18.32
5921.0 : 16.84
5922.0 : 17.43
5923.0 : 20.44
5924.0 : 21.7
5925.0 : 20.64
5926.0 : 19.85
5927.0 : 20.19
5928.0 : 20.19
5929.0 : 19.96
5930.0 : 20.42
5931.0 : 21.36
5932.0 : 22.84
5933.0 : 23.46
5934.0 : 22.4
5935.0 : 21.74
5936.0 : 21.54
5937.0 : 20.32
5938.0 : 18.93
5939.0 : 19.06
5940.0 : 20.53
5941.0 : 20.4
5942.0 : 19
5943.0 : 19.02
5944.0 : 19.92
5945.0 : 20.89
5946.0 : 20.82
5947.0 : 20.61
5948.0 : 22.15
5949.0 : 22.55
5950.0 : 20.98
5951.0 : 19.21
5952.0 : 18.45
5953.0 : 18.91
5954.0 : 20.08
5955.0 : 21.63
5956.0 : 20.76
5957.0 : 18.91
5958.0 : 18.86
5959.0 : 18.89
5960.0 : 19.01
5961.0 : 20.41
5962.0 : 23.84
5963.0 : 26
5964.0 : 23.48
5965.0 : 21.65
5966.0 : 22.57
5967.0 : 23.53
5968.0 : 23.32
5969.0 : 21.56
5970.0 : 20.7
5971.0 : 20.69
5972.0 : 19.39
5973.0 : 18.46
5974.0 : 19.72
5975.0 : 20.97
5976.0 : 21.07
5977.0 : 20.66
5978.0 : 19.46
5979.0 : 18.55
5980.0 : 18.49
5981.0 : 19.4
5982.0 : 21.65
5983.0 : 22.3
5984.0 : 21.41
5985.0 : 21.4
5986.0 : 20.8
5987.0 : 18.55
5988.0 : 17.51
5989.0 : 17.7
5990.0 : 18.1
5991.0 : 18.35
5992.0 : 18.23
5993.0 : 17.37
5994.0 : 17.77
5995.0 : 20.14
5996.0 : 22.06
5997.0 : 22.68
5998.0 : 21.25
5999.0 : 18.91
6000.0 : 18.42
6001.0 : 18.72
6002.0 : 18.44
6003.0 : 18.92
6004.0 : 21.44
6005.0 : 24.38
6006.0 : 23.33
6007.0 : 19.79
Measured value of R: 4.3 AA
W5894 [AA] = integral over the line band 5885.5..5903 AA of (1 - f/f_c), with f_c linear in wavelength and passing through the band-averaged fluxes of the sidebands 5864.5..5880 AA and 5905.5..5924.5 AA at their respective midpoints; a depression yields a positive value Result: 2.1 AA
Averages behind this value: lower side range 22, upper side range 20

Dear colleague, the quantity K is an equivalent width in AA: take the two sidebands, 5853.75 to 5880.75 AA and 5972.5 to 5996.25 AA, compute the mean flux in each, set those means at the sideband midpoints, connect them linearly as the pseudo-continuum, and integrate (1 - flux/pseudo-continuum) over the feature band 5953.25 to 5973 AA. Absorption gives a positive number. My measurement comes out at -1.4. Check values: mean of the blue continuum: 21.2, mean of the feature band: 21.2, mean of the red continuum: 19.6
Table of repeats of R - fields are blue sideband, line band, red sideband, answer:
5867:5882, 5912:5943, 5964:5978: 1.9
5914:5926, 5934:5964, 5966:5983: -0.4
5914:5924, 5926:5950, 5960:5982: -0.6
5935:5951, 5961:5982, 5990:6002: -1.4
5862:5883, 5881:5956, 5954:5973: 6.0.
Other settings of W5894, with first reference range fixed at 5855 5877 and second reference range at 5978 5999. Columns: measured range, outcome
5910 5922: 0.5 AA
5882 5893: 0.1 AA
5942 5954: -0.1 AA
